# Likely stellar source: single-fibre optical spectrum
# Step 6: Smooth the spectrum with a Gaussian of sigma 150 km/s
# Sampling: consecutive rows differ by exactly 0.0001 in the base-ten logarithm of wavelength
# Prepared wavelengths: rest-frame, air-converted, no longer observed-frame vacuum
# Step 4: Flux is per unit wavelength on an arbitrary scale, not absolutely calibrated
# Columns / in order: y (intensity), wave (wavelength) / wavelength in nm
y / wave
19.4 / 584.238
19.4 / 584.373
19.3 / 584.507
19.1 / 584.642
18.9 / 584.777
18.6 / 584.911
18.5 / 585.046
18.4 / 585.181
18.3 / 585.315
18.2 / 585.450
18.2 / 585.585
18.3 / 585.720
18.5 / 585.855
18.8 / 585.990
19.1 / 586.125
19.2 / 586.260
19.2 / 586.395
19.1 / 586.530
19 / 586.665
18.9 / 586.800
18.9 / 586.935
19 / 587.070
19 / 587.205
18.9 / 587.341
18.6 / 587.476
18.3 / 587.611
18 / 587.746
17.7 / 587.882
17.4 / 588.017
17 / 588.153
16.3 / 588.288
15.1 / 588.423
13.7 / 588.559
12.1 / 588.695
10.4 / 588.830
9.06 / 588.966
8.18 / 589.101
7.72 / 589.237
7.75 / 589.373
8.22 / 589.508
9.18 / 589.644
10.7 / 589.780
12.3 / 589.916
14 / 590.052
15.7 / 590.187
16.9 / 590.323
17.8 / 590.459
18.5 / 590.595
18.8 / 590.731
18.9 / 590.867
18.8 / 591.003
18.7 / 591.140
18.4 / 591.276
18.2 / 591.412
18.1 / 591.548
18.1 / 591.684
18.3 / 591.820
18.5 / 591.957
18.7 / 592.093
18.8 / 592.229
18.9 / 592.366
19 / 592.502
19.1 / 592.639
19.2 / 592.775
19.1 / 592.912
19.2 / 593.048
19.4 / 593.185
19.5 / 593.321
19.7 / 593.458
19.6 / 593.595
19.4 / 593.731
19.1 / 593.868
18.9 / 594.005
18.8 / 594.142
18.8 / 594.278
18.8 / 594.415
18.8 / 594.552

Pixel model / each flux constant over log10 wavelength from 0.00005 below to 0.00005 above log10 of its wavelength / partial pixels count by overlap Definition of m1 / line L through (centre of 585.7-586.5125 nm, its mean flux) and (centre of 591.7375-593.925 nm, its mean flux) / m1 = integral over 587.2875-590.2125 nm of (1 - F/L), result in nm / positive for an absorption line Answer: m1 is 0.86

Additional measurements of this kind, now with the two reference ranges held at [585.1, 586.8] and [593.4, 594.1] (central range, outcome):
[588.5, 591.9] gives 0.84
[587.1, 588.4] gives 0.07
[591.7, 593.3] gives 0.02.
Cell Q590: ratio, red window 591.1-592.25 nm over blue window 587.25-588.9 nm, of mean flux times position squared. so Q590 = 1.15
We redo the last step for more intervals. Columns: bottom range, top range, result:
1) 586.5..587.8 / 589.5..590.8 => 0.78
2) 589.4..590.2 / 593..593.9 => 1.75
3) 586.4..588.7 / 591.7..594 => 1.10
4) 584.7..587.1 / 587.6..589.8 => 0.68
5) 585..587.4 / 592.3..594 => 1.05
